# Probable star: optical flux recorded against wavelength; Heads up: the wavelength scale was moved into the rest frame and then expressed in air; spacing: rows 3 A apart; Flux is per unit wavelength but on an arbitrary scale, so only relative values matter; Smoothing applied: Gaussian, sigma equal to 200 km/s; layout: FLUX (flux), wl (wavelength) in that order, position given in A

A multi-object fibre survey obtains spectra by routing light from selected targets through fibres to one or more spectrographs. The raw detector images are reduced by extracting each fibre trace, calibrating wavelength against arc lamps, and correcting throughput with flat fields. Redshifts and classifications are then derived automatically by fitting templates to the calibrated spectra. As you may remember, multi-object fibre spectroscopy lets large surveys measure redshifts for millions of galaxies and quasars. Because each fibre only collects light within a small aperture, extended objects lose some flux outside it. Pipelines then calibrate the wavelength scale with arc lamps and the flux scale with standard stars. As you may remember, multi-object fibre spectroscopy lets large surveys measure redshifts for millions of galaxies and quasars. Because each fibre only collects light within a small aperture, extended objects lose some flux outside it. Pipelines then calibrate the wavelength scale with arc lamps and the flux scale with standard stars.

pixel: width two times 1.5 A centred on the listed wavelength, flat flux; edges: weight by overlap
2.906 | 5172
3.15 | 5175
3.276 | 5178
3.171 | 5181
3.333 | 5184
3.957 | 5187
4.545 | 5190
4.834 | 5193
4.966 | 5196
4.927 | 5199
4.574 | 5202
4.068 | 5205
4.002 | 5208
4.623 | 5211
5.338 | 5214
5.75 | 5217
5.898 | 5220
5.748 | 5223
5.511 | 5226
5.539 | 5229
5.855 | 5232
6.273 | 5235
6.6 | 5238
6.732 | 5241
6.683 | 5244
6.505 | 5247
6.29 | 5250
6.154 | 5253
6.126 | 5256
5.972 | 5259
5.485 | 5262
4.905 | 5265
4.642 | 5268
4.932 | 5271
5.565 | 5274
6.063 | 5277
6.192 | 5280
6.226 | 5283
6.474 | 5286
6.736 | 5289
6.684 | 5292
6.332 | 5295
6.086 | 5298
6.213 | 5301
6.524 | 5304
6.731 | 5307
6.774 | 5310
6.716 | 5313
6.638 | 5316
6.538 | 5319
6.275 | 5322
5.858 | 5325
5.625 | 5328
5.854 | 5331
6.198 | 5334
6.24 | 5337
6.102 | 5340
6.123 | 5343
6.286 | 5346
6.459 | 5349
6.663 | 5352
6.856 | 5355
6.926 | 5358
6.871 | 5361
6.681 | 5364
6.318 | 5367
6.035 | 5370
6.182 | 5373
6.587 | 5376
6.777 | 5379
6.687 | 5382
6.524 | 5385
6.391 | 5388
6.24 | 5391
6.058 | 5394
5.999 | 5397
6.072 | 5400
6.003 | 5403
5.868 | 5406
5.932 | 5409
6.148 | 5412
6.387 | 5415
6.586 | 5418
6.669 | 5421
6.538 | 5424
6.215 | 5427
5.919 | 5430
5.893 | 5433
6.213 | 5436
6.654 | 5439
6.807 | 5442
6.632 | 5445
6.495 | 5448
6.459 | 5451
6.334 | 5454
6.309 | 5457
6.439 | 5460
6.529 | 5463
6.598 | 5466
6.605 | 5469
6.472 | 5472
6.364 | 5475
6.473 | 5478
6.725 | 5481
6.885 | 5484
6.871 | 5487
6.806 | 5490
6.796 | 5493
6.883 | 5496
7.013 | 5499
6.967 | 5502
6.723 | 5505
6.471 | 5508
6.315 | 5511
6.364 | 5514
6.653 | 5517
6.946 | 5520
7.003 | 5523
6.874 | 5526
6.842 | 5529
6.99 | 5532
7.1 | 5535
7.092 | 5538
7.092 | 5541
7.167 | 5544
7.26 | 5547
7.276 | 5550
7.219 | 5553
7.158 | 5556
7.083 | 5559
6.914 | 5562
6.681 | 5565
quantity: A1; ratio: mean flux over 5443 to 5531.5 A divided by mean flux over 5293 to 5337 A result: 1.1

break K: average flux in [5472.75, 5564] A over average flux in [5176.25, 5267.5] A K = 1.31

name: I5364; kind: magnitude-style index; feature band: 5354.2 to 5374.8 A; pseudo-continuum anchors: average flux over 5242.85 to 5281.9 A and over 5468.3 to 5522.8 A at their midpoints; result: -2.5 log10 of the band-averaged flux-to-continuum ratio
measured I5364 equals -0.06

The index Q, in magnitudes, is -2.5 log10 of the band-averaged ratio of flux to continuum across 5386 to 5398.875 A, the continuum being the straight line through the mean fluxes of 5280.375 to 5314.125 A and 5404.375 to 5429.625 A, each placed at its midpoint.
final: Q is 0.02 mag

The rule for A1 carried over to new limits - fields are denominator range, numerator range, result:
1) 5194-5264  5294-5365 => 1.14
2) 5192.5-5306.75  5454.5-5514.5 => 1.15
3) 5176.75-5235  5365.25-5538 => 1.36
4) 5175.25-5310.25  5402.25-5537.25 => 1.19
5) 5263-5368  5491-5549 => 1.10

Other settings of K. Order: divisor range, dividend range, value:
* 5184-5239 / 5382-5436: 1.22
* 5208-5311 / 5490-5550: 1.15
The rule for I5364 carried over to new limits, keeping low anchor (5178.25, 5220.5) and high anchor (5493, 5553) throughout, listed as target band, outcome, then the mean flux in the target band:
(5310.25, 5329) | -0.17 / 6.33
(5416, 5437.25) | -0.02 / 6.29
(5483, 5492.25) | -0.03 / 6.85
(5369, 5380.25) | -0.11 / 6.4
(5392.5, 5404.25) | -0.01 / 6.03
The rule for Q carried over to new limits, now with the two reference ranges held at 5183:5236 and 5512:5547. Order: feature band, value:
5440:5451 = -0.03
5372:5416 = -0.03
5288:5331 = -0.14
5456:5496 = 0.00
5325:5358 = -0.08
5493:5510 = -0.01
